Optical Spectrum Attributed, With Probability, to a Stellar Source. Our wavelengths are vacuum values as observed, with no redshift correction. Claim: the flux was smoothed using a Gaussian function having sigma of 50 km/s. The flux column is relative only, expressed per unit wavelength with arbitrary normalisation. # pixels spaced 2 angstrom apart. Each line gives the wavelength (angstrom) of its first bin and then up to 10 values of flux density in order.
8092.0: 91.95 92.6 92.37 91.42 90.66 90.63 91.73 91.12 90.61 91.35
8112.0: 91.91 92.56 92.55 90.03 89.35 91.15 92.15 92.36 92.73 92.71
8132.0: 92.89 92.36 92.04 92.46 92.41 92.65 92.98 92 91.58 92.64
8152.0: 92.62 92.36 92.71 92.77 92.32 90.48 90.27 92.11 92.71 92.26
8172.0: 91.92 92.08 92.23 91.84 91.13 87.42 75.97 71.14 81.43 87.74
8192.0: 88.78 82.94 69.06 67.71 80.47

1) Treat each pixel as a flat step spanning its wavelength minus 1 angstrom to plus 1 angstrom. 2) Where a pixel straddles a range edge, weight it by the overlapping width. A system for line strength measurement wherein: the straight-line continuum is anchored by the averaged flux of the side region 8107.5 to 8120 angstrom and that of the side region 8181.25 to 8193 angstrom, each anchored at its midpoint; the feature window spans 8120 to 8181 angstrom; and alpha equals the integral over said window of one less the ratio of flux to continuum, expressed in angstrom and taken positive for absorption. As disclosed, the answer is -3.88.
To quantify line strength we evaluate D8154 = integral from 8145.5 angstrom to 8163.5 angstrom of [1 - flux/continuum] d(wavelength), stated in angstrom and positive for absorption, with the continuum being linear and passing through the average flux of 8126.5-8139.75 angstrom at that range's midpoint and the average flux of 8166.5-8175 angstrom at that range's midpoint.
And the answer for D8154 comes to 0.0 angstrom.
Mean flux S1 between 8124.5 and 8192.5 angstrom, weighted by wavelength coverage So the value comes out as 90.4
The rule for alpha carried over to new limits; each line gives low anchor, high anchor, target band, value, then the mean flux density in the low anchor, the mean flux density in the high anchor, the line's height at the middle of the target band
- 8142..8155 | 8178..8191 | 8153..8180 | -1.3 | 92.4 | 83.2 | 87.8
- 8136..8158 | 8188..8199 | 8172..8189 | -0.5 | 92.4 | 79.4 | 83.1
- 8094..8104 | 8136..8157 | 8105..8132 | 0.1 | 91.4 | 92.4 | 91.8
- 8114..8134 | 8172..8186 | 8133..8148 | -0.3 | 91.8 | 87.5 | 90.5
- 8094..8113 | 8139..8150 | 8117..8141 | 0.0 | 91.4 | 92.4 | 92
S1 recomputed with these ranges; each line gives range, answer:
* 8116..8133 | 91.7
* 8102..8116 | 91.6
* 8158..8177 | 91.9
